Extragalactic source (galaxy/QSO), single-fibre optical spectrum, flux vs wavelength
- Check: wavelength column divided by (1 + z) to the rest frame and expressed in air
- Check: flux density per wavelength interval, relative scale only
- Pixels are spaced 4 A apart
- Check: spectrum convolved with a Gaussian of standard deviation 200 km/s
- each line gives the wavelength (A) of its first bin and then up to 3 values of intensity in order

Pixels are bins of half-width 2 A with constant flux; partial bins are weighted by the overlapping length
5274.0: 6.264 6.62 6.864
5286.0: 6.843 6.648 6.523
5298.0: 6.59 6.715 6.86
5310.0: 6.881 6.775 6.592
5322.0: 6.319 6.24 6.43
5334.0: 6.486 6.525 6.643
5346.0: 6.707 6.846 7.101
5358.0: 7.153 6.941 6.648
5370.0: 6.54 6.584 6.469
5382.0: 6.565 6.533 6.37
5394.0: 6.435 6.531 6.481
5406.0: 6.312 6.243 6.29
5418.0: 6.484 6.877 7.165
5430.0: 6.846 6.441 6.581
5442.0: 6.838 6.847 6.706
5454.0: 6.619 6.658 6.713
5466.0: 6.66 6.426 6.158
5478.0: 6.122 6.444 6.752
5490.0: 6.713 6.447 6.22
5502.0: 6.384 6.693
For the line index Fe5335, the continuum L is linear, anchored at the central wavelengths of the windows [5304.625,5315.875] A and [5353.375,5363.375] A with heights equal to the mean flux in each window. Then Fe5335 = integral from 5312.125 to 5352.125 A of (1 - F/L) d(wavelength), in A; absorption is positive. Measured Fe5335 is 2.2 A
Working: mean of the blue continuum 6.84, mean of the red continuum 7.07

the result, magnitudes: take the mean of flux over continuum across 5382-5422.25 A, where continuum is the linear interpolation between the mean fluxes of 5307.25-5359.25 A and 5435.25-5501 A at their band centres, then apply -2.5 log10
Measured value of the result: 0.03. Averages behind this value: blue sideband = 6.66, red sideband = 6.55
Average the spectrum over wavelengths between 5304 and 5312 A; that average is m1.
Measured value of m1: 6.87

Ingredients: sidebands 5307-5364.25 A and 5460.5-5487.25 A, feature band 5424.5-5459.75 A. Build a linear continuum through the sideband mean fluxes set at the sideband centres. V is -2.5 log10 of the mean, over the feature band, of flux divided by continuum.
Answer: -0.04 mag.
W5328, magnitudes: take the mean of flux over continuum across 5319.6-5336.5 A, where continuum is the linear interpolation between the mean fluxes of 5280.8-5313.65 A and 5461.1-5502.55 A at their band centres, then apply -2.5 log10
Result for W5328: 0.05 mag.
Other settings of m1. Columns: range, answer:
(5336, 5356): 6.76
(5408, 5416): 6.27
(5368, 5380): 6.53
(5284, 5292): 6.75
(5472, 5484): 6.24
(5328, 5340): 6.48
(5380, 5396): 6.48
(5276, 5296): 6.7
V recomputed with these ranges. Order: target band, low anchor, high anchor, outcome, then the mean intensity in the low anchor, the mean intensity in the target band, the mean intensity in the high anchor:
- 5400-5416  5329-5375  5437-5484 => 0.052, 6.73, 6.33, 6.56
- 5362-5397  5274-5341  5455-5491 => 0.004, 6.61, 6.54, 6.51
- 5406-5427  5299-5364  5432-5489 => 0.010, 6.7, 6.56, 6.57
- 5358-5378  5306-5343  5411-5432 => -0.013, 6.56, 6.7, 6.71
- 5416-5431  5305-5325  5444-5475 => -0.035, 6.65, 6.84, 6.61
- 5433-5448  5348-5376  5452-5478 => -0.018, 6.83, 6.69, 6.51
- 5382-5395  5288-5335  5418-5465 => 0.035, 6.59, 6.47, 6.74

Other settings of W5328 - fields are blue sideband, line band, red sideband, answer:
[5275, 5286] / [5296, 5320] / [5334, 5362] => 0.00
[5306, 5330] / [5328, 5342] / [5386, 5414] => 0.01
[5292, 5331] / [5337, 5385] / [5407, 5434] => -0.02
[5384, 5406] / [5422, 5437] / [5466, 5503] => -0.06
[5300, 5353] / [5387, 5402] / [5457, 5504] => 0.02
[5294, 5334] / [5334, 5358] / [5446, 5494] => -0.03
